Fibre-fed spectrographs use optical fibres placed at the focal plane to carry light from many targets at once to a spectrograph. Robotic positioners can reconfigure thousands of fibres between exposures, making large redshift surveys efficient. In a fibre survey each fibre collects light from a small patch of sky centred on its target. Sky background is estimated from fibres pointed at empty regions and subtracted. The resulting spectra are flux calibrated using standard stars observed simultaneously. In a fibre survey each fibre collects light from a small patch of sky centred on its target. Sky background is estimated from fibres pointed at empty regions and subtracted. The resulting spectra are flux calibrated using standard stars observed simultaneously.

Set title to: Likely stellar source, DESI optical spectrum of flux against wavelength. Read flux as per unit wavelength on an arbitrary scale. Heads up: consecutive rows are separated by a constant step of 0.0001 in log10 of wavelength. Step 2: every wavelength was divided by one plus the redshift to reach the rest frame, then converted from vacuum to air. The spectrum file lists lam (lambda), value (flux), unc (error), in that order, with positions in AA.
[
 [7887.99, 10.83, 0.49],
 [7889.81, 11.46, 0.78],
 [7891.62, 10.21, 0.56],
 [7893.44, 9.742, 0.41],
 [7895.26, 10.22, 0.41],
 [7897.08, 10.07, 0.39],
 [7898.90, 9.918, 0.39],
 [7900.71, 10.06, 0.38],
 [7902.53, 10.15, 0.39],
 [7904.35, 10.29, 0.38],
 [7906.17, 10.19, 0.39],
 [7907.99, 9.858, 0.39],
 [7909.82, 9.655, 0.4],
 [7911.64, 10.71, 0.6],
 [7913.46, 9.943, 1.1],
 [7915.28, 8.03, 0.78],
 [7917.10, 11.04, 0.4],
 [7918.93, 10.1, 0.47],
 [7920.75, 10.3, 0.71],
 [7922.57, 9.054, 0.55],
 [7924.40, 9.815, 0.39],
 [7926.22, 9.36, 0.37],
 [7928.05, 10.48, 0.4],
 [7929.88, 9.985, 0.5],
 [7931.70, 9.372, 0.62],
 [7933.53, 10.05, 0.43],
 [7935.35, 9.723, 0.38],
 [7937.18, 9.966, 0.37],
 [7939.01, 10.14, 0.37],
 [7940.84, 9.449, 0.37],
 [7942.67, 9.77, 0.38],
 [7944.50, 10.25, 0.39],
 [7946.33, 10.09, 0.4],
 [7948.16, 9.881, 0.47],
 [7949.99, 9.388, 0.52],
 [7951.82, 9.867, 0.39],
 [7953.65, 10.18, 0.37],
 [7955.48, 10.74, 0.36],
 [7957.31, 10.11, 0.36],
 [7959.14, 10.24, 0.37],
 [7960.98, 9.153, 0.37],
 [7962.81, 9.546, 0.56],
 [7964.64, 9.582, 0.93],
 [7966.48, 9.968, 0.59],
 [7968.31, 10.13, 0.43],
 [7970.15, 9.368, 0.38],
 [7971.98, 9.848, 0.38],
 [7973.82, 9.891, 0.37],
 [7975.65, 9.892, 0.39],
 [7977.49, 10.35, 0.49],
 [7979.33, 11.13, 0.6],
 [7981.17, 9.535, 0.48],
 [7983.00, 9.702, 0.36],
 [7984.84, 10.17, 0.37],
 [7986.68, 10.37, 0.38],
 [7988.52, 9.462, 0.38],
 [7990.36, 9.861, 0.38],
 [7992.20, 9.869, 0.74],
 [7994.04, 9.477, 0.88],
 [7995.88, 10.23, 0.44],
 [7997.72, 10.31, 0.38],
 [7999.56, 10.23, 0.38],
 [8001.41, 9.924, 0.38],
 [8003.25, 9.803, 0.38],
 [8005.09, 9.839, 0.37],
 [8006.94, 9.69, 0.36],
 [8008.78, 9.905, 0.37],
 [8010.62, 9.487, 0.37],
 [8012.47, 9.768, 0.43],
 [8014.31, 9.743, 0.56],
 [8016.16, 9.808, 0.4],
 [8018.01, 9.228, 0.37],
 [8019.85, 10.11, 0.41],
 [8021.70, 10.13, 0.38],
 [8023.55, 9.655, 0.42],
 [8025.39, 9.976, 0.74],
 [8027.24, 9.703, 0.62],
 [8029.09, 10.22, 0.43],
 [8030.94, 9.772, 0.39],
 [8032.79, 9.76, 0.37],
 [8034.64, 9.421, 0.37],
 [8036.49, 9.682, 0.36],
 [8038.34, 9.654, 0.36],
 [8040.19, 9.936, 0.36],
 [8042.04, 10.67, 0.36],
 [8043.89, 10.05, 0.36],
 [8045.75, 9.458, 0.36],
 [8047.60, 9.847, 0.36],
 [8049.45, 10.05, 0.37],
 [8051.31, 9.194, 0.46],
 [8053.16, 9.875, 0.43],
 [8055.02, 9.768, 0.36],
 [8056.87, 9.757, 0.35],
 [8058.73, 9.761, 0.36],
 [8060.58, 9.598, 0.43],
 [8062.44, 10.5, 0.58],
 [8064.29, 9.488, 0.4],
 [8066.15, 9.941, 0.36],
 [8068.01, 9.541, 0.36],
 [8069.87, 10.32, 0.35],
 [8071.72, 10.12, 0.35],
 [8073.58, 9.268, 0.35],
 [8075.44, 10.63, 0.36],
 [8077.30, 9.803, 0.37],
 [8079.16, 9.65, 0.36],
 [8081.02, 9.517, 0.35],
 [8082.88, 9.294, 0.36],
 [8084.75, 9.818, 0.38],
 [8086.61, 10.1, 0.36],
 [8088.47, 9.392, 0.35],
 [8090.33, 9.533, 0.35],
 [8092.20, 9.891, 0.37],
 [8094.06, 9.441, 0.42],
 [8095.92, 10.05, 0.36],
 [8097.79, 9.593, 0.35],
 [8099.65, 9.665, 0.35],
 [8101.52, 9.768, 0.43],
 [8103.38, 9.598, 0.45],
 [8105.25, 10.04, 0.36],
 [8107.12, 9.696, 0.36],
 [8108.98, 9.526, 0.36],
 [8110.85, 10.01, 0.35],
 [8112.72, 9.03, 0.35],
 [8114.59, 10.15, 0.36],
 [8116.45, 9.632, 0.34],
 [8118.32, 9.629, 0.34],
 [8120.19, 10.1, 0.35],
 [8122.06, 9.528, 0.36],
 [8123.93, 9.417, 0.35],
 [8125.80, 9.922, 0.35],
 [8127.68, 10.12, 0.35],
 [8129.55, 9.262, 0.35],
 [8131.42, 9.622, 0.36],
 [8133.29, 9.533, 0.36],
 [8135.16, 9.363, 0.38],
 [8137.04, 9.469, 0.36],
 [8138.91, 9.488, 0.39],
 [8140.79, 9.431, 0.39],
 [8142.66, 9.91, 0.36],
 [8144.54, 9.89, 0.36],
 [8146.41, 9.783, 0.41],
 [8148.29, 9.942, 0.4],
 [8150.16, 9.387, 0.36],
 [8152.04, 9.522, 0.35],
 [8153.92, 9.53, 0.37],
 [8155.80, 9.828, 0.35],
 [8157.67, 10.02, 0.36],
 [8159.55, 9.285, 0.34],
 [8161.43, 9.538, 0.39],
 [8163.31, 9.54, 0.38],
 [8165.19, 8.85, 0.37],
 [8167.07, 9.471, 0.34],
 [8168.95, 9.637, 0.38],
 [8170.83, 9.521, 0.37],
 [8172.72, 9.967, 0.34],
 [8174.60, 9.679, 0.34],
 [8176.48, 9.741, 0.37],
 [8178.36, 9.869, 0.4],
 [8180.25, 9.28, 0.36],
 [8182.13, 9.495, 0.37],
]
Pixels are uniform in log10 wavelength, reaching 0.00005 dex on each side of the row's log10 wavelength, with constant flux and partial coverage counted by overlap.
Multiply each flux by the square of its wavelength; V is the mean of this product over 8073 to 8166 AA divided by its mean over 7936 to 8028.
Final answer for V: 1.0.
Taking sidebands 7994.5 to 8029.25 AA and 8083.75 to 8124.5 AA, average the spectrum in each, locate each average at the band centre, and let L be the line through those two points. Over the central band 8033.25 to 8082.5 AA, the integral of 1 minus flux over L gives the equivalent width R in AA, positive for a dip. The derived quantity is -0.2 AA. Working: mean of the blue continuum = 9.87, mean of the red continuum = 9.71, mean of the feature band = 9.82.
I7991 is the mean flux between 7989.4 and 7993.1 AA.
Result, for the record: 9.86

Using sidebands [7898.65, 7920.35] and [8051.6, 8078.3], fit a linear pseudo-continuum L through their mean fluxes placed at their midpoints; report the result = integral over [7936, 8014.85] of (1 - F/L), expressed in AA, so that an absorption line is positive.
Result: 0.3 AA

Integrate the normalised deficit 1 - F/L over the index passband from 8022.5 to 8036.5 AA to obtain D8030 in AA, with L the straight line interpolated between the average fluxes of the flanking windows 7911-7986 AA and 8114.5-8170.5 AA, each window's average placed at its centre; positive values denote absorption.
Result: 0.0 AA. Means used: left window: 9.91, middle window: 9.78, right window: 9.62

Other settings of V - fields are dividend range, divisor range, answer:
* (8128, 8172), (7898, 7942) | 1.02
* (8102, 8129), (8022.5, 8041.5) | 1.01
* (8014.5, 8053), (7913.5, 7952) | 1.03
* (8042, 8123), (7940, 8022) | 1.01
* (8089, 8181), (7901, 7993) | 1.02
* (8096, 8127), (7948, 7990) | 1.01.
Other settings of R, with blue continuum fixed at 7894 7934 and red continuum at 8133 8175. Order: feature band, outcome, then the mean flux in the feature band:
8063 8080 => -0.3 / 9.88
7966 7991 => -0.3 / 9.98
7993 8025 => -0.2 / 9.85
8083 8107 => -0.1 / 9.72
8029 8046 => -0.2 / 9.86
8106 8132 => -0.1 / 9.69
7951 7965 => -0.1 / 9.95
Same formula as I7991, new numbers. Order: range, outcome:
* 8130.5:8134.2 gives 9.58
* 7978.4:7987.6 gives 10.2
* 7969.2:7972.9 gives 9.61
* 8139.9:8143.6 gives 9.68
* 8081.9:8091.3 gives 9.62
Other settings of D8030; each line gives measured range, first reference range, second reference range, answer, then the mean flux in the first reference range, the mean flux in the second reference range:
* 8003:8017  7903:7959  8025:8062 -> 0.1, 9.93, 9.81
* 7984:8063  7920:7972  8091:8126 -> -0.5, 9.85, 9.72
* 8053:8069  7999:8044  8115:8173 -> -0.1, 9.84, 9.62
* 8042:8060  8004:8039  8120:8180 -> -0.1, 9.77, 9.62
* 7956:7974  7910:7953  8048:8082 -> 0.1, 9.86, 9.82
